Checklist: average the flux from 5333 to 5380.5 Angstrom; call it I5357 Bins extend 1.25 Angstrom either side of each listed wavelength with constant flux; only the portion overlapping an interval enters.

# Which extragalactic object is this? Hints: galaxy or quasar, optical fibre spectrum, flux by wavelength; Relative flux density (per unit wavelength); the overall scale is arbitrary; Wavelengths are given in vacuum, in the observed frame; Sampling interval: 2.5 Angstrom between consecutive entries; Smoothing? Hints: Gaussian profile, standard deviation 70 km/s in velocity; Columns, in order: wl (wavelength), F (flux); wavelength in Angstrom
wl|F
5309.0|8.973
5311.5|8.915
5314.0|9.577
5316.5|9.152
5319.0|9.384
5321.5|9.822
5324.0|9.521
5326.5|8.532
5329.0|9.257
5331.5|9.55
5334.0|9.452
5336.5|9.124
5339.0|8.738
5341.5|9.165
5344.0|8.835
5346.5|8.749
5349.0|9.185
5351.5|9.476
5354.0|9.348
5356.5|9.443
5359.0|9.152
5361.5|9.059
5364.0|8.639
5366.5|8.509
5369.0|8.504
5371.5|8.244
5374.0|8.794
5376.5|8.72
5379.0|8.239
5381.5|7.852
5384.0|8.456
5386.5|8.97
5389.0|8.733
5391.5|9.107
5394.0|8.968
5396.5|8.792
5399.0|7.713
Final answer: 8.91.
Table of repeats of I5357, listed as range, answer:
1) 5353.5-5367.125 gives 9.03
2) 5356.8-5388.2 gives 8.62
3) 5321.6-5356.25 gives 9.18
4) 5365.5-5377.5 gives 8.55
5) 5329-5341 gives 9.22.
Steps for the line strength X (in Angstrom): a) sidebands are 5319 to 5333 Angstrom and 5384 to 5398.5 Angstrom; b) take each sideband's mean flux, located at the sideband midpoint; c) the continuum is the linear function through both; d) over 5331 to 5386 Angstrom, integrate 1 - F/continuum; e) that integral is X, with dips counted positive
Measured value 1.30 Angstrom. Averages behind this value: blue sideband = 9.34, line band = 8.87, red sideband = 8.81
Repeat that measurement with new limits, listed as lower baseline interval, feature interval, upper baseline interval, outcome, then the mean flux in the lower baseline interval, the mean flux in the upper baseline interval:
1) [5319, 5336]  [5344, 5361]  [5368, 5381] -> -0.6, 9.35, 8.46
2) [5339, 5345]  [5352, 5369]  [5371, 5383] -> -0.7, 8.95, 8.38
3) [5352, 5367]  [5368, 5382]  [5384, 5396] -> 0.9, 9.07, 8.88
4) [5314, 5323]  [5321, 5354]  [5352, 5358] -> 0.9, 9.47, 9.4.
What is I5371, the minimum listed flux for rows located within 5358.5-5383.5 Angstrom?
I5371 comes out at 7.852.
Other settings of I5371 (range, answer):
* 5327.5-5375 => 8.244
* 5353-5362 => 9.059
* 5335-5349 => 8.738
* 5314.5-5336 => 8.532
